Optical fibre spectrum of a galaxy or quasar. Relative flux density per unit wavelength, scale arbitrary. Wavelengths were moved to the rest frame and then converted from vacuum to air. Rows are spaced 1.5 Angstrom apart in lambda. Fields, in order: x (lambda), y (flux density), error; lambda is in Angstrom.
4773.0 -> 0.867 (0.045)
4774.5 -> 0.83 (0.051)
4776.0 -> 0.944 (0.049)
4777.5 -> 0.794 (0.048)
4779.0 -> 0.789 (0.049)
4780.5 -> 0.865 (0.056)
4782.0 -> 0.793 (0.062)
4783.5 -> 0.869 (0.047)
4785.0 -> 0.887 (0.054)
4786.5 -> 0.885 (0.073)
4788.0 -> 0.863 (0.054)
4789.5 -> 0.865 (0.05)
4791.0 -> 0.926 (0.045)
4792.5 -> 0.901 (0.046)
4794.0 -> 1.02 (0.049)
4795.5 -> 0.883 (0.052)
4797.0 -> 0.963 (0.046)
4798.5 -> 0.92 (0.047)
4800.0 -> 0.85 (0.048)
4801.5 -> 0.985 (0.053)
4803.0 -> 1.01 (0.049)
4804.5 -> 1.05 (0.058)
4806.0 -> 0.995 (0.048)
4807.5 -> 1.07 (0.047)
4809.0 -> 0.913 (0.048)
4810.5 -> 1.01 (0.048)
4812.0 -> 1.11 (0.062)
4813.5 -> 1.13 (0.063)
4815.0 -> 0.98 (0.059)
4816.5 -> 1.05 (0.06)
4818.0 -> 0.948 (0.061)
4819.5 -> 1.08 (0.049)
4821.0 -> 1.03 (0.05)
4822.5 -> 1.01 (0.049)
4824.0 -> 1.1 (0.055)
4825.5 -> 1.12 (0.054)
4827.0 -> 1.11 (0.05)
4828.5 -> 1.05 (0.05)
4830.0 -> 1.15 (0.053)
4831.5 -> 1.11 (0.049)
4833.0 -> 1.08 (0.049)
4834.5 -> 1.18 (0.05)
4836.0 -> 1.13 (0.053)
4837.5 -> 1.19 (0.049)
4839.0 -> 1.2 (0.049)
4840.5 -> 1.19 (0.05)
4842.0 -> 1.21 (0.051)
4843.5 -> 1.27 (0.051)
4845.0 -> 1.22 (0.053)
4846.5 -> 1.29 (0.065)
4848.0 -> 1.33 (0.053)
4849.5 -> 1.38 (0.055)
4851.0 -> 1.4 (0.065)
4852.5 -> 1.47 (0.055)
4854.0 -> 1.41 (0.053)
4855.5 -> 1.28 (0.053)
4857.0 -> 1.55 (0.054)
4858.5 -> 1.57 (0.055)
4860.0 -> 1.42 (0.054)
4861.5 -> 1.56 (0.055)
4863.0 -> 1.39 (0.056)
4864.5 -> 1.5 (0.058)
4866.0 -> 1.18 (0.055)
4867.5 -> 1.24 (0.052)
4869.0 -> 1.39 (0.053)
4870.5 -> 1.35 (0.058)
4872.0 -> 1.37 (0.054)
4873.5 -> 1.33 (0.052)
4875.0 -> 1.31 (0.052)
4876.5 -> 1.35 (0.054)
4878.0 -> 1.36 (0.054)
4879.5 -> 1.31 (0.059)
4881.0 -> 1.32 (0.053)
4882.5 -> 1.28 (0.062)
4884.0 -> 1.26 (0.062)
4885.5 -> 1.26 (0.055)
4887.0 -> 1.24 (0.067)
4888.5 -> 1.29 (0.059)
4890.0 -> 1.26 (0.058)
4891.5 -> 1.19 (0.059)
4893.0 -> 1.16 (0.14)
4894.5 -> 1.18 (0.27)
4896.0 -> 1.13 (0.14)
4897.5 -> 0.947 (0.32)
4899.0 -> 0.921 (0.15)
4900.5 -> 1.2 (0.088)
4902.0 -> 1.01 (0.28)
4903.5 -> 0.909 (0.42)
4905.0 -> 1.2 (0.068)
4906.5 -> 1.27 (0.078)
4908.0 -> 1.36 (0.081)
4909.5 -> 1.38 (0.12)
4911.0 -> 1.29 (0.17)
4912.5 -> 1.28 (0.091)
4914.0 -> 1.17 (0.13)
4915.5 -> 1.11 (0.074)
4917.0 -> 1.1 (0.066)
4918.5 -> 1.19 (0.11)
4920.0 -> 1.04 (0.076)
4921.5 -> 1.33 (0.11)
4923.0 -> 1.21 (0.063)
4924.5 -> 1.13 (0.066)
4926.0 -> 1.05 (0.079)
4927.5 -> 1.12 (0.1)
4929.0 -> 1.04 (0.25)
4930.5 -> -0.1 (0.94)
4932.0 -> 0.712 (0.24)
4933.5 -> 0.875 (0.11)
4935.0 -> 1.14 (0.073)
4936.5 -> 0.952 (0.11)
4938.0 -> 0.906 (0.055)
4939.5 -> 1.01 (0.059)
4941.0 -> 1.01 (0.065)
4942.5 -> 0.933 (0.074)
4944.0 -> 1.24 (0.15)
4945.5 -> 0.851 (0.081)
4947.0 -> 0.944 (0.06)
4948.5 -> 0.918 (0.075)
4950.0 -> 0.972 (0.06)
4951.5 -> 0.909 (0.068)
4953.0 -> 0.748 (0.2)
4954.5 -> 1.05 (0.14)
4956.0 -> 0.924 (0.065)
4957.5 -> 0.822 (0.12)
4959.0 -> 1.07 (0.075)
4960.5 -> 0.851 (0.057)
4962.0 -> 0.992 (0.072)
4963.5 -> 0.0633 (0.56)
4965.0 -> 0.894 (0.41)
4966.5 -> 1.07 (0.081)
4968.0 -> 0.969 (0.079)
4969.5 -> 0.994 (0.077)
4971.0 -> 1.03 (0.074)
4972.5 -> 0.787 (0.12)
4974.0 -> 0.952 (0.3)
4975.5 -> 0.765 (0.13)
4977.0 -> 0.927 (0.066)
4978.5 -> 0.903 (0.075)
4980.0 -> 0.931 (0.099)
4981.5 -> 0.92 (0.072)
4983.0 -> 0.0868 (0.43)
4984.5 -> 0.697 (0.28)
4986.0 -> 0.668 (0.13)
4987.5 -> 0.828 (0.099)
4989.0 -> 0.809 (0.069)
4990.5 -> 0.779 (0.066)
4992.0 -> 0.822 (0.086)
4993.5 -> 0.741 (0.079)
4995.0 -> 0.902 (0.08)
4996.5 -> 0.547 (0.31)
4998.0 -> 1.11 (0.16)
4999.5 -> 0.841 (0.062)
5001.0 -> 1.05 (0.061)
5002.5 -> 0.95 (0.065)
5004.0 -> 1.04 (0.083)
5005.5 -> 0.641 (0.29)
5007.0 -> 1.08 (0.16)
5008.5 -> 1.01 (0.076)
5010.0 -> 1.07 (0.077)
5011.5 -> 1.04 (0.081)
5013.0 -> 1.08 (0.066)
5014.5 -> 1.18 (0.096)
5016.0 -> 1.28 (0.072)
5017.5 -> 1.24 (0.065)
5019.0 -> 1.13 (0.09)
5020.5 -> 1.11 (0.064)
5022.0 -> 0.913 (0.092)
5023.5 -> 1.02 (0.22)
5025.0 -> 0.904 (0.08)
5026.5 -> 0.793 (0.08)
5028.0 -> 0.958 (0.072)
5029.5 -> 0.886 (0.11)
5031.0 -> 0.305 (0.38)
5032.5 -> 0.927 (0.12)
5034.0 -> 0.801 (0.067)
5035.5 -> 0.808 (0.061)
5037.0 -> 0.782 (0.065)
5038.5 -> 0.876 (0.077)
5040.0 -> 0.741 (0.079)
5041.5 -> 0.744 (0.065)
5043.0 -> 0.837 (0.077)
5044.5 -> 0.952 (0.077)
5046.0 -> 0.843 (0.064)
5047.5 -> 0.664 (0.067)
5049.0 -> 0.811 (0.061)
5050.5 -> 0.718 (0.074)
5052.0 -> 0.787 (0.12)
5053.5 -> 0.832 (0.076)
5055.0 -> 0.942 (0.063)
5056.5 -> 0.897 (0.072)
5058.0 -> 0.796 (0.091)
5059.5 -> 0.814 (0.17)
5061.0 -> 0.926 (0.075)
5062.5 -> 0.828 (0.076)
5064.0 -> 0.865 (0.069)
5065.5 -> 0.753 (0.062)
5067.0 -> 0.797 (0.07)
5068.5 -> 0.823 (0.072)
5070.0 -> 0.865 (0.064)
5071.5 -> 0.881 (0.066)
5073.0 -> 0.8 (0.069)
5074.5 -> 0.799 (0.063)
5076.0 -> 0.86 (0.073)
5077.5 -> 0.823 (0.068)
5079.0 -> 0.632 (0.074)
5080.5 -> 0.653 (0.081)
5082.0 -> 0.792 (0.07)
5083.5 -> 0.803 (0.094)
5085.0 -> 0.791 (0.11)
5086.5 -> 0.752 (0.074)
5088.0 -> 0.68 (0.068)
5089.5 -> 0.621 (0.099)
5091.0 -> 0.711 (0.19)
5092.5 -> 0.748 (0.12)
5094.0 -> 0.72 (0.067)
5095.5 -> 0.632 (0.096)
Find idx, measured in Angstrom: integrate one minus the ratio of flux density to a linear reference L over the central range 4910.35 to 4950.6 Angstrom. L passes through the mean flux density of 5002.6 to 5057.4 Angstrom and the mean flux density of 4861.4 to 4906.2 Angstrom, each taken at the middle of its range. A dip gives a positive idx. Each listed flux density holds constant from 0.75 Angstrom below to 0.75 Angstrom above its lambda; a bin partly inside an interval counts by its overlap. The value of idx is 4.3 Angstrom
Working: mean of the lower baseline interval 1.24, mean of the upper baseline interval 0.907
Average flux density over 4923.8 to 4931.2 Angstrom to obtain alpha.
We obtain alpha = 0.853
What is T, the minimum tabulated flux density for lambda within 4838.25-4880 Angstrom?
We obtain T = 1.18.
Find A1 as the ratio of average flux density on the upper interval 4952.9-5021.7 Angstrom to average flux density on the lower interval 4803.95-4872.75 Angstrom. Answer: 0.7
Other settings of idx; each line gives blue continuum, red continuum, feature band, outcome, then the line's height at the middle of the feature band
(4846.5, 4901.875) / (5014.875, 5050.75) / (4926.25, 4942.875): 3.9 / 1.14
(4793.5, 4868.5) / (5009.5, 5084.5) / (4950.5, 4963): 1.1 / 0.992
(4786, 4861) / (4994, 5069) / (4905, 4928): -4.2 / 1.02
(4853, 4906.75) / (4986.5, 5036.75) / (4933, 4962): 3.7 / 1.1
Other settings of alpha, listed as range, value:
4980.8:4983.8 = 0.5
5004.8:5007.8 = 0.867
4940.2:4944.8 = 1.06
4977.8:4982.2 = 0.918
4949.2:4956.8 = 0.92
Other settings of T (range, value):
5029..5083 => 0.305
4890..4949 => -0.1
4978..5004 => 0.0868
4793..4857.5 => 0.85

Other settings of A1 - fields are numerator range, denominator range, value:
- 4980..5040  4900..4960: 0.86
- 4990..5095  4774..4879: 0.76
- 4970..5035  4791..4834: 0.88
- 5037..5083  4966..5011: 0.94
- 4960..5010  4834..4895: 0.64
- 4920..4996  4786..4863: 0.78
